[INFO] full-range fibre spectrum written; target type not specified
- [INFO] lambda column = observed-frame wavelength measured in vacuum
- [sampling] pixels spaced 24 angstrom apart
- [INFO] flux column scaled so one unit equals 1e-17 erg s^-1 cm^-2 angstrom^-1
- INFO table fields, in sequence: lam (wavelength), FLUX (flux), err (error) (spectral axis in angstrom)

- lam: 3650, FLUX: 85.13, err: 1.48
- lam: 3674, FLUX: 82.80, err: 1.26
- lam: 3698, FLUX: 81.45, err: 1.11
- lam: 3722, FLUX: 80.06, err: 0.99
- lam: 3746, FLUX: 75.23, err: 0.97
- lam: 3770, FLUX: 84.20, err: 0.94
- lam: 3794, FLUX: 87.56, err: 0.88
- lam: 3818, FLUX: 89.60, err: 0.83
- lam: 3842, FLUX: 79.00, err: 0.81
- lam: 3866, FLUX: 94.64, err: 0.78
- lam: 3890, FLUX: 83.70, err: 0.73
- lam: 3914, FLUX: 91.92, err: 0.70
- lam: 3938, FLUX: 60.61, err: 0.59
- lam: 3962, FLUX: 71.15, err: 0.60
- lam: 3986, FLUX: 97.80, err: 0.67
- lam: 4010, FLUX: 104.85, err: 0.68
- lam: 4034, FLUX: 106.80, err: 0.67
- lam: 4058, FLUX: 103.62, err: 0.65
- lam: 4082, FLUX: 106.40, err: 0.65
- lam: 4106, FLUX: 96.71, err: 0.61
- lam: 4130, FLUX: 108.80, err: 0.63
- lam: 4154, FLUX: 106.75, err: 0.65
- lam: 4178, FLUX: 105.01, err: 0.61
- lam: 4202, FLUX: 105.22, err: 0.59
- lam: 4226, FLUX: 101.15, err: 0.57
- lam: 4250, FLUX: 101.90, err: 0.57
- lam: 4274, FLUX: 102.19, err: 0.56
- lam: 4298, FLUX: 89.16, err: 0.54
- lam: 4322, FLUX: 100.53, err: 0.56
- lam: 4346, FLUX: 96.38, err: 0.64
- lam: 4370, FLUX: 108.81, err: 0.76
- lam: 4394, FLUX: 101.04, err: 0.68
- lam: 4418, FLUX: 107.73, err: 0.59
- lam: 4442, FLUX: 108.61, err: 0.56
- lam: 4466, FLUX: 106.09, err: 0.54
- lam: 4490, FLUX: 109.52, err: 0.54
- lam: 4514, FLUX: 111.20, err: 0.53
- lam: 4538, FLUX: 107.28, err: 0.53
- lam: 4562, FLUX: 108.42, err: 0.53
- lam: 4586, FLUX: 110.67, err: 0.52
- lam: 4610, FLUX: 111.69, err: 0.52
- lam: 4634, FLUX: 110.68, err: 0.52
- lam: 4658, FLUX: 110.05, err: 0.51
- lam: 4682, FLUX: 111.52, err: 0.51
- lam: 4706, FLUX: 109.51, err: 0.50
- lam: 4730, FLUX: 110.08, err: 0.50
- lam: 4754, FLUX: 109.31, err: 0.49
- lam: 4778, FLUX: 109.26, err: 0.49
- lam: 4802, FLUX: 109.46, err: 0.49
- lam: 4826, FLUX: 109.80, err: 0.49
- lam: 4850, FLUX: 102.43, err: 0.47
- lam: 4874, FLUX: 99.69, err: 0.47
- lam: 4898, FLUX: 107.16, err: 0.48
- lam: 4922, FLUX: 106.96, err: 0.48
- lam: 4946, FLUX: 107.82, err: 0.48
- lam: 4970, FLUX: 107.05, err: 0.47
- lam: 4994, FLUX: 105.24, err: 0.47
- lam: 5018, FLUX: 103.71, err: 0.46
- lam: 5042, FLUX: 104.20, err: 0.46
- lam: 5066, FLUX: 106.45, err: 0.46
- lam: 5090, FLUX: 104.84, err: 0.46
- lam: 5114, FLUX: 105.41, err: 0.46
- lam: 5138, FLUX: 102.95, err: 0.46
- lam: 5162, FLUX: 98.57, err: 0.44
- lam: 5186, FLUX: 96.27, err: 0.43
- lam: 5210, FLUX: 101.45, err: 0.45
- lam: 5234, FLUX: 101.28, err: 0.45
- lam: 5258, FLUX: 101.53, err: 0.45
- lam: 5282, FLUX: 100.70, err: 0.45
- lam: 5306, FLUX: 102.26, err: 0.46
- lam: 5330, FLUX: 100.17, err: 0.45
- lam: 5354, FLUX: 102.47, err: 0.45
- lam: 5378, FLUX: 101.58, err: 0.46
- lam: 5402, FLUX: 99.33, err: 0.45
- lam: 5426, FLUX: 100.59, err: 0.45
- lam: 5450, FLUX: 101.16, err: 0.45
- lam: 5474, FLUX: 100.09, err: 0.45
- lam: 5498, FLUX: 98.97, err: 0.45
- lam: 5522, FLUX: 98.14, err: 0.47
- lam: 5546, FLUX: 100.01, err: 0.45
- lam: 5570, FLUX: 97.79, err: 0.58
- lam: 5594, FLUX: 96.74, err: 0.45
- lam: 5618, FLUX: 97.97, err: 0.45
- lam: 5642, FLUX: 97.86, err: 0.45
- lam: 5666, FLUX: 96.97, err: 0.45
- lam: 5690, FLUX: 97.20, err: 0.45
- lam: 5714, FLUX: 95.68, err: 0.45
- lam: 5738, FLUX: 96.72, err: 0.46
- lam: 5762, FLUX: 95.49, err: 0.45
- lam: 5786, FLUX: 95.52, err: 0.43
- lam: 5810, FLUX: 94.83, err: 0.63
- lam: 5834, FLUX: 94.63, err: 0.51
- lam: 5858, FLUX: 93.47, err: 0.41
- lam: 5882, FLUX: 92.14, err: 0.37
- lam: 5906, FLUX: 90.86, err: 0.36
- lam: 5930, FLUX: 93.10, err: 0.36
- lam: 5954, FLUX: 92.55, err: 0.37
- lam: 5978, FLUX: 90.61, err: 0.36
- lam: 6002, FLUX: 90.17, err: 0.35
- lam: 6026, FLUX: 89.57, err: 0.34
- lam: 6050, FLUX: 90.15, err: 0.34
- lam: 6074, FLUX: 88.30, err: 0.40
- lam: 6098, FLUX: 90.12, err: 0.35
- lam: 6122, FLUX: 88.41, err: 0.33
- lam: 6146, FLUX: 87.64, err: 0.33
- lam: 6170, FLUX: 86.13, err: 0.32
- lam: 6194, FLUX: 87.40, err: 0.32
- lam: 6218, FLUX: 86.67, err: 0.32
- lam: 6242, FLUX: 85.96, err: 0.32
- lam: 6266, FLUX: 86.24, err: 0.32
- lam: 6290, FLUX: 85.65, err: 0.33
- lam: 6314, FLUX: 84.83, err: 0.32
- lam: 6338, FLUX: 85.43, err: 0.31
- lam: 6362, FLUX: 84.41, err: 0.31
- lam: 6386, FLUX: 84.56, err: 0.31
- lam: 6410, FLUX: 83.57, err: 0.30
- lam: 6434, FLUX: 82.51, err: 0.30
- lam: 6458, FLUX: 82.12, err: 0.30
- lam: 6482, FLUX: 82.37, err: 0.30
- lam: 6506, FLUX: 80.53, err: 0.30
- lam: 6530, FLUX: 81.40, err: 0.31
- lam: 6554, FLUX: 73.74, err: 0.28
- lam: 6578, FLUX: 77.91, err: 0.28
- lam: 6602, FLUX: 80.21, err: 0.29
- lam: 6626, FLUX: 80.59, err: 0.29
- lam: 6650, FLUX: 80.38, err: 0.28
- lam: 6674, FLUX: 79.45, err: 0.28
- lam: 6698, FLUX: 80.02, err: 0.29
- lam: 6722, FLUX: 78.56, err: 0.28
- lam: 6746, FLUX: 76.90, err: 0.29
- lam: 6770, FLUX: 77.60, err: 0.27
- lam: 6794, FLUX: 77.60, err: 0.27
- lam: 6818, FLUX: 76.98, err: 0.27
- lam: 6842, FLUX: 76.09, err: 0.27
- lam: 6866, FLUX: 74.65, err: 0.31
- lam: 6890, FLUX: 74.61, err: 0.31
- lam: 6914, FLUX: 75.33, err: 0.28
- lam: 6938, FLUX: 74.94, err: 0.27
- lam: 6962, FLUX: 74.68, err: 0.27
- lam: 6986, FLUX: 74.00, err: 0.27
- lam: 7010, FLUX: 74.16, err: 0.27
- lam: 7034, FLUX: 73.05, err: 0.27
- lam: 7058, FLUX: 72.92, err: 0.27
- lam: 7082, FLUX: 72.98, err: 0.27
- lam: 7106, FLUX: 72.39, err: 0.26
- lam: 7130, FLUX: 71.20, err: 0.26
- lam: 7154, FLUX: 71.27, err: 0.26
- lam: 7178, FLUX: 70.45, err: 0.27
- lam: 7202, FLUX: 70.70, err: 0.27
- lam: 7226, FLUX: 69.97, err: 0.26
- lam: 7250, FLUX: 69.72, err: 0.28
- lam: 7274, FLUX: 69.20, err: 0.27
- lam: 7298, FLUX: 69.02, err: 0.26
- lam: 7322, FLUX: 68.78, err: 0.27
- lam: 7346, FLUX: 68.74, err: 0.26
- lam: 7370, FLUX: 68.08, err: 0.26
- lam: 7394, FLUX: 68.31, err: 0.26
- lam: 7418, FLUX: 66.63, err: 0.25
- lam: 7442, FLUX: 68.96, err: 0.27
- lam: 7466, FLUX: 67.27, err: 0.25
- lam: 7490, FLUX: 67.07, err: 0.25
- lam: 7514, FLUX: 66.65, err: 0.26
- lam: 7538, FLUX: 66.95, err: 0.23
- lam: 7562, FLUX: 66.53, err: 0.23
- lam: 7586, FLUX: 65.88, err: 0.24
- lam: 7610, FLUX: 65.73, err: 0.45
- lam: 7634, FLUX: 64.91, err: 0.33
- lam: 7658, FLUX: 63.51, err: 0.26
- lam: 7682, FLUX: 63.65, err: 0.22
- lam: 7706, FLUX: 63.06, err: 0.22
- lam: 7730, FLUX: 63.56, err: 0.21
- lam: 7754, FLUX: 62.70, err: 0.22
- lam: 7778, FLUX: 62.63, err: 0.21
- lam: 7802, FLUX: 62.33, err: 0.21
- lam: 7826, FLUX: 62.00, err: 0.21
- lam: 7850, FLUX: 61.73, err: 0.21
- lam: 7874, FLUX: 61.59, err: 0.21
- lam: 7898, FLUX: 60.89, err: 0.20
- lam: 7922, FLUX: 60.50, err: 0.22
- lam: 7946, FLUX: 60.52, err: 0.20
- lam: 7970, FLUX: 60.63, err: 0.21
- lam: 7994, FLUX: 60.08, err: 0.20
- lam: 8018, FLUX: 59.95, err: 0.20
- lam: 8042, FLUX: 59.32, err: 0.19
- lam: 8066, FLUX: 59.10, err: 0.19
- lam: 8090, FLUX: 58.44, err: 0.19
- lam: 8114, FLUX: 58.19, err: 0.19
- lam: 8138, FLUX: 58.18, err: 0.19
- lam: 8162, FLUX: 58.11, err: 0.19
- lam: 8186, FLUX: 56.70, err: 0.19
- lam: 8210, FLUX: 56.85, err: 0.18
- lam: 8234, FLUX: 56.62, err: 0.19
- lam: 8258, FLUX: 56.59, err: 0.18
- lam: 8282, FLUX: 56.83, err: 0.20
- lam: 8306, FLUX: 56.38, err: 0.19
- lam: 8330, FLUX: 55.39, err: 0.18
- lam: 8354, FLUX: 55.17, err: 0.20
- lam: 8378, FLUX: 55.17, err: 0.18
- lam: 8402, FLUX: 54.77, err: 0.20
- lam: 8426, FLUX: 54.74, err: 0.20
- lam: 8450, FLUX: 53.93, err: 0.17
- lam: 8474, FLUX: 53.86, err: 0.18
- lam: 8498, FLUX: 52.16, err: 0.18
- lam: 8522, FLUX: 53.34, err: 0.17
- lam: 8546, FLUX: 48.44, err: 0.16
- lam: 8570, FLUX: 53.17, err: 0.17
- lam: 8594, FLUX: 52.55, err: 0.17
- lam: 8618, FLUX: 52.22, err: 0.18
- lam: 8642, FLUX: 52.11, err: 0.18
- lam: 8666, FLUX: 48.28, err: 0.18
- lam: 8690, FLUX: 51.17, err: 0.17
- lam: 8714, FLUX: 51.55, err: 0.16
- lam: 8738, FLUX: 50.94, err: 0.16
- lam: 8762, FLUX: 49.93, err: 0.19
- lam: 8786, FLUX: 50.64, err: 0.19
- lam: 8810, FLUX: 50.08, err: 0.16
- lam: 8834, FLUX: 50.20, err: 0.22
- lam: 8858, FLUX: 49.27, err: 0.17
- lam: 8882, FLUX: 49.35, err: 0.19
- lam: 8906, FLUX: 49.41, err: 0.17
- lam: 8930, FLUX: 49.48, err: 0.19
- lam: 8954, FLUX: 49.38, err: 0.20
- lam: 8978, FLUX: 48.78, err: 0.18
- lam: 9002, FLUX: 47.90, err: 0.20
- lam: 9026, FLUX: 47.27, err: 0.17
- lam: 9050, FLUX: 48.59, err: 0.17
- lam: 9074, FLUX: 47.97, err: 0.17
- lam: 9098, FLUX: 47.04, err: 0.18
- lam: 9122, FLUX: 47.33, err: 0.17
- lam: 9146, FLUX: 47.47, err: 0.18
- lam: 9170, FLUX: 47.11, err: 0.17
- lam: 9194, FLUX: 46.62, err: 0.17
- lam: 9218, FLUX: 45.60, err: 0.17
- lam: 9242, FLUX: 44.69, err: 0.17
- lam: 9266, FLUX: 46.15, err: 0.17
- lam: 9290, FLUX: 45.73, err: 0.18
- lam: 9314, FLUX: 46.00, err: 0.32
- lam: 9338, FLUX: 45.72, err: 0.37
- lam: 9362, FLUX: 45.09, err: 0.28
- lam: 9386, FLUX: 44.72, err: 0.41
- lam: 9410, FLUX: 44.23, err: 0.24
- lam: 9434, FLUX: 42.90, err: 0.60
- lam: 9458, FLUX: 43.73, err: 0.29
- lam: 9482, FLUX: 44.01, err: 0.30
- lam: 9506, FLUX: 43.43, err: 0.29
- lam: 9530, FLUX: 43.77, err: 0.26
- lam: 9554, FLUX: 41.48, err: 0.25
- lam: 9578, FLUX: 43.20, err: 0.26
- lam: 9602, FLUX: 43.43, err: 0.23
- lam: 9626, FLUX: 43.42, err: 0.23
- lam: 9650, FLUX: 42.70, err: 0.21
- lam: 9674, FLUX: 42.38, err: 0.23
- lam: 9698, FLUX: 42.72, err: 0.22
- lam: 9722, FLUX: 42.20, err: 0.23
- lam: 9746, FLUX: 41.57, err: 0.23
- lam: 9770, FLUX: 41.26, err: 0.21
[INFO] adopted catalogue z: 0.00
